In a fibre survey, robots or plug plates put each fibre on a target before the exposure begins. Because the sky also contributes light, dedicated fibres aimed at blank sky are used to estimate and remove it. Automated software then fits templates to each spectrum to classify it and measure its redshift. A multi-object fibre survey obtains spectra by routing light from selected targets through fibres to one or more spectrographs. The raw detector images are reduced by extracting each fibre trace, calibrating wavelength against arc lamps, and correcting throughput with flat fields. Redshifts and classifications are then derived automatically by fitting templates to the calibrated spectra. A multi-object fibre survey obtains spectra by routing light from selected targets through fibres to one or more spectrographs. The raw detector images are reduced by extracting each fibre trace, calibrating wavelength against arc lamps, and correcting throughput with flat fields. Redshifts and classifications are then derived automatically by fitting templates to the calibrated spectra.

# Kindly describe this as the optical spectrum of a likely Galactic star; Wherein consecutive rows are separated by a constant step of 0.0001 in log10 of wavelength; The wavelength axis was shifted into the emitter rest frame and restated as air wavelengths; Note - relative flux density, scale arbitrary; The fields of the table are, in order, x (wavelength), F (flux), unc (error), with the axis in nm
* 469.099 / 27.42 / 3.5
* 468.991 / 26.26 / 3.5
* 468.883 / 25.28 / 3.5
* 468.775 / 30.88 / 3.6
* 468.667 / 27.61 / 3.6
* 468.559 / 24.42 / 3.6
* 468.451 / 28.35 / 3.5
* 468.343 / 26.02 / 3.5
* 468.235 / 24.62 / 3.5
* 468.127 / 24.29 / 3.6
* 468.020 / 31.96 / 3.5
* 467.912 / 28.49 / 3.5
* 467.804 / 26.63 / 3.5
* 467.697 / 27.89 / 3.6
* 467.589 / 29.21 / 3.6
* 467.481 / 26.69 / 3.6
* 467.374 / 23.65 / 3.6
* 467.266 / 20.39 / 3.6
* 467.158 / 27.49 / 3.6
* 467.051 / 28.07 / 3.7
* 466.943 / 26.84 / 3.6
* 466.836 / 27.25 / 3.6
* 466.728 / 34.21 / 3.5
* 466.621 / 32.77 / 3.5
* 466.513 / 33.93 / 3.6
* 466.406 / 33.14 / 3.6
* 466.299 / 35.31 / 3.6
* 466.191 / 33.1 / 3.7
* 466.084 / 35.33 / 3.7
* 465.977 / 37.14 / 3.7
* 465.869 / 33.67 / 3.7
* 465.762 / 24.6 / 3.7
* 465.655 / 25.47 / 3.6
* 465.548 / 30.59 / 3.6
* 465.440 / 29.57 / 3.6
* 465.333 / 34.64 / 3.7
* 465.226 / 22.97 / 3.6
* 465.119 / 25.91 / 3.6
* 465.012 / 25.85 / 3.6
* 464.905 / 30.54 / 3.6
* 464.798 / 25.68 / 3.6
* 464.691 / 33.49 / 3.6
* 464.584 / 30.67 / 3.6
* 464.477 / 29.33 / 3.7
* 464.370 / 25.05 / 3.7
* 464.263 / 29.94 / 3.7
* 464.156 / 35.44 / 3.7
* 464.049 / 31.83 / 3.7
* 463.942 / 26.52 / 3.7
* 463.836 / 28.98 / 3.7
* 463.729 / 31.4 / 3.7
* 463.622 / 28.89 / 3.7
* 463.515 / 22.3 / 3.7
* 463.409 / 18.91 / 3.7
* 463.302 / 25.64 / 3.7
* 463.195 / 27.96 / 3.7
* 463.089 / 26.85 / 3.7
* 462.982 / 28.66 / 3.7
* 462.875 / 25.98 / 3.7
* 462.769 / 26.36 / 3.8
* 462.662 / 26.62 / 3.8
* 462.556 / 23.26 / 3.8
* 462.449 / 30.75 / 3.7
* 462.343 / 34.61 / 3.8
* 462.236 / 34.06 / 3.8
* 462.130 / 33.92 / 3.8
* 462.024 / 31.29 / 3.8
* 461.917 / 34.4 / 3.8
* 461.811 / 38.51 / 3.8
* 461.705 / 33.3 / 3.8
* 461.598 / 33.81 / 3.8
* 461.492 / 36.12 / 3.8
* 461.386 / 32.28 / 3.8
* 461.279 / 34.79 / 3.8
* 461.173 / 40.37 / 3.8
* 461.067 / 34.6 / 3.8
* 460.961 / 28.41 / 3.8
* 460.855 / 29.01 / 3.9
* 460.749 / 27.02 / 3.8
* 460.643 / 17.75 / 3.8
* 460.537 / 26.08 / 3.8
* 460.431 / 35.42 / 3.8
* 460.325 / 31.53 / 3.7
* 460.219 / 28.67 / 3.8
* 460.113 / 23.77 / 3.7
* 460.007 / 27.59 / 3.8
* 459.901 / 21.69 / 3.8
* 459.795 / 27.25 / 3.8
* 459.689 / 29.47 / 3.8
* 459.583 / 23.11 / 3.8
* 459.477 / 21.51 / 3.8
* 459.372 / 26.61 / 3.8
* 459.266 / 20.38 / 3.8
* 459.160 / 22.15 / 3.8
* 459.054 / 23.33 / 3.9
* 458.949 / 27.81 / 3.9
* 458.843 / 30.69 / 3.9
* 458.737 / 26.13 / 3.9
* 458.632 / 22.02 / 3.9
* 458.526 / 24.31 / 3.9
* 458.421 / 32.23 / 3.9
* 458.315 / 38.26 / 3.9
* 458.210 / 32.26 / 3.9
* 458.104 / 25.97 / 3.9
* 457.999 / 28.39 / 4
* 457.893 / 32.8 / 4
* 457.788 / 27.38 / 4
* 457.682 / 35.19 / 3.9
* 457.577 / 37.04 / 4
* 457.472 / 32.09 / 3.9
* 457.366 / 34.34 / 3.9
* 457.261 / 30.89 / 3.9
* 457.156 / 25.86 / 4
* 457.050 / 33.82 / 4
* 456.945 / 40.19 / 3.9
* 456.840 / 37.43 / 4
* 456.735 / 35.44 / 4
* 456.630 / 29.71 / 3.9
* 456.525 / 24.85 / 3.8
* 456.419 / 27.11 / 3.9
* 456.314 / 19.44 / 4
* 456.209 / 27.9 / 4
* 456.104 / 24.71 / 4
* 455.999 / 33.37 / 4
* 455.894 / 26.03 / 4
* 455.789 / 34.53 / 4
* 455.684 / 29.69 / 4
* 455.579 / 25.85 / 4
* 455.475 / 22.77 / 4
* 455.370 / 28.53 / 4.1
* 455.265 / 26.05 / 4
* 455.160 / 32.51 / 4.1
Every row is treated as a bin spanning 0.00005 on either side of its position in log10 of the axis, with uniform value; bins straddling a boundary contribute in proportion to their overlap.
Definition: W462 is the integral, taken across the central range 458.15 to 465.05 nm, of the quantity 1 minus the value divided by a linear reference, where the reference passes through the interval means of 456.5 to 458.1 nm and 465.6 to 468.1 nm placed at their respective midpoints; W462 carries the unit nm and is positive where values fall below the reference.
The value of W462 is 0.502 nm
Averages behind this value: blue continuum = 32.3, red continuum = 29.7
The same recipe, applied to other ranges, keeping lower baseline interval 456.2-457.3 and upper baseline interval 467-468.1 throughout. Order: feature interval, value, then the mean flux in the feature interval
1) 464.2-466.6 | -0.23 nm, 30.3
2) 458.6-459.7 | 0.18 nm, 24.7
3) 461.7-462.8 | -0.11 nm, 31.6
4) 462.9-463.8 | 0.06 nm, 26.3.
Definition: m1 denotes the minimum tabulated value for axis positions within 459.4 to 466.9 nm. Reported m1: 17.75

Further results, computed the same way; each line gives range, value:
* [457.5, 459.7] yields 20.38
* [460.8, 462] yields 28.41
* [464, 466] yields 22.97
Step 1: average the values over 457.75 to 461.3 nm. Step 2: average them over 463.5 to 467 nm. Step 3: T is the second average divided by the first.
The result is 1.08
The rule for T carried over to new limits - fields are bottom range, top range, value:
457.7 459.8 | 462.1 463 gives 1.08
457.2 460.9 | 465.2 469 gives 1.03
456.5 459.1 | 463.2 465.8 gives 0.91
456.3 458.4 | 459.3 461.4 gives 0.89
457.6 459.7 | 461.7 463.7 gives 1.05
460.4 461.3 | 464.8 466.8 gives 1.02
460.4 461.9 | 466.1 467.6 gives 0.92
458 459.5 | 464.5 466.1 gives 1.10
